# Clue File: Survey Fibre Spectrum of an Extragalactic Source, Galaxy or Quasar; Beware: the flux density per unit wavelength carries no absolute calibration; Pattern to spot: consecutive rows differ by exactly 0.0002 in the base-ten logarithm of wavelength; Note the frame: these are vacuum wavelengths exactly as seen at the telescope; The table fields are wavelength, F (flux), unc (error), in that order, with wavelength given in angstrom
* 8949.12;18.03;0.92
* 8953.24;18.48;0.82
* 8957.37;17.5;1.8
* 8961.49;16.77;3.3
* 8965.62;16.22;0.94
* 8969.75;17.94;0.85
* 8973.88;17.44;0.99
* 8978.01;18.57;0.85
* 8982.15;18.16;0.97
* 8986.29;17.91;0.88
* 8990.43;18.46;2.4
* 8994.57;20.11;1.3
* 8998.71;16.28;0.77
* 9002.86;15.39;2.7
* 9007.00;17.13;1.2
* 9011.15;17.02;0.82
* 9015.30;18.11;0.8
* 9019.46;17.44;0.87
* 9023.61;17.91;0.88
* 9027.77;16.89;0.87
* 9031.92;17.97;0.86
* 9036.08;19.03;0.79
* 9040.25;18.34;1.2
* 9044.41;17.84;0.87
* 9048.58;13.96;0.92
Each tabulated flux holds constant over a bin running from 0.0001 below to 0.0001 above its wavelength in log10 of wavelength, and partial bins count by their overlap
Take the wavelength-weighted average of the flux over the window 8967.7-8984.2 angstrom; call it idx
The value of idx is 18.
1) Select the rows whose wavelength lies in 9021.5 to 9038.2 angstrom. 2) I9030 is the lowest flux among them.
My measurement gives 16.89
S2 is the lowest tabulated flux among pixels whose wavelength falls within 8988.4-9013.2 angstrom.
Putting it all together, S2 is 15.39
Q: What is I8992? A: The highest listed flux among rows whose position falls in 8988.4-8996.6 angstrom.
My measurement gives 20.11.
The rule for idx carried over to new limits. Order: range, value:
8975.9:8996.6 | 18.6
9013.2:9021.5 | 17.8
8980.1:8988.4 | 18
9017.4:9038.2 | 17.9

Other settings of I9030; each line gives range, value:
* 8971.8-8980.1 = 17.44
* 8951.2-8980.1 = 16.22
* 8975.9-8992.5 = 17.91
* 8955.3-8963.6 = 16.77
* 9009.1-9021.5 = 17.02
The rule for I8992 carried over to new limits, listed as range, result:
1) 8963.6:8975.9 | 17.94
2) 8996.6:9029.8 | 18.11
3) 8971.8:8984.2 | 18.57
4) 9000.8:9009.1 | 17.13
